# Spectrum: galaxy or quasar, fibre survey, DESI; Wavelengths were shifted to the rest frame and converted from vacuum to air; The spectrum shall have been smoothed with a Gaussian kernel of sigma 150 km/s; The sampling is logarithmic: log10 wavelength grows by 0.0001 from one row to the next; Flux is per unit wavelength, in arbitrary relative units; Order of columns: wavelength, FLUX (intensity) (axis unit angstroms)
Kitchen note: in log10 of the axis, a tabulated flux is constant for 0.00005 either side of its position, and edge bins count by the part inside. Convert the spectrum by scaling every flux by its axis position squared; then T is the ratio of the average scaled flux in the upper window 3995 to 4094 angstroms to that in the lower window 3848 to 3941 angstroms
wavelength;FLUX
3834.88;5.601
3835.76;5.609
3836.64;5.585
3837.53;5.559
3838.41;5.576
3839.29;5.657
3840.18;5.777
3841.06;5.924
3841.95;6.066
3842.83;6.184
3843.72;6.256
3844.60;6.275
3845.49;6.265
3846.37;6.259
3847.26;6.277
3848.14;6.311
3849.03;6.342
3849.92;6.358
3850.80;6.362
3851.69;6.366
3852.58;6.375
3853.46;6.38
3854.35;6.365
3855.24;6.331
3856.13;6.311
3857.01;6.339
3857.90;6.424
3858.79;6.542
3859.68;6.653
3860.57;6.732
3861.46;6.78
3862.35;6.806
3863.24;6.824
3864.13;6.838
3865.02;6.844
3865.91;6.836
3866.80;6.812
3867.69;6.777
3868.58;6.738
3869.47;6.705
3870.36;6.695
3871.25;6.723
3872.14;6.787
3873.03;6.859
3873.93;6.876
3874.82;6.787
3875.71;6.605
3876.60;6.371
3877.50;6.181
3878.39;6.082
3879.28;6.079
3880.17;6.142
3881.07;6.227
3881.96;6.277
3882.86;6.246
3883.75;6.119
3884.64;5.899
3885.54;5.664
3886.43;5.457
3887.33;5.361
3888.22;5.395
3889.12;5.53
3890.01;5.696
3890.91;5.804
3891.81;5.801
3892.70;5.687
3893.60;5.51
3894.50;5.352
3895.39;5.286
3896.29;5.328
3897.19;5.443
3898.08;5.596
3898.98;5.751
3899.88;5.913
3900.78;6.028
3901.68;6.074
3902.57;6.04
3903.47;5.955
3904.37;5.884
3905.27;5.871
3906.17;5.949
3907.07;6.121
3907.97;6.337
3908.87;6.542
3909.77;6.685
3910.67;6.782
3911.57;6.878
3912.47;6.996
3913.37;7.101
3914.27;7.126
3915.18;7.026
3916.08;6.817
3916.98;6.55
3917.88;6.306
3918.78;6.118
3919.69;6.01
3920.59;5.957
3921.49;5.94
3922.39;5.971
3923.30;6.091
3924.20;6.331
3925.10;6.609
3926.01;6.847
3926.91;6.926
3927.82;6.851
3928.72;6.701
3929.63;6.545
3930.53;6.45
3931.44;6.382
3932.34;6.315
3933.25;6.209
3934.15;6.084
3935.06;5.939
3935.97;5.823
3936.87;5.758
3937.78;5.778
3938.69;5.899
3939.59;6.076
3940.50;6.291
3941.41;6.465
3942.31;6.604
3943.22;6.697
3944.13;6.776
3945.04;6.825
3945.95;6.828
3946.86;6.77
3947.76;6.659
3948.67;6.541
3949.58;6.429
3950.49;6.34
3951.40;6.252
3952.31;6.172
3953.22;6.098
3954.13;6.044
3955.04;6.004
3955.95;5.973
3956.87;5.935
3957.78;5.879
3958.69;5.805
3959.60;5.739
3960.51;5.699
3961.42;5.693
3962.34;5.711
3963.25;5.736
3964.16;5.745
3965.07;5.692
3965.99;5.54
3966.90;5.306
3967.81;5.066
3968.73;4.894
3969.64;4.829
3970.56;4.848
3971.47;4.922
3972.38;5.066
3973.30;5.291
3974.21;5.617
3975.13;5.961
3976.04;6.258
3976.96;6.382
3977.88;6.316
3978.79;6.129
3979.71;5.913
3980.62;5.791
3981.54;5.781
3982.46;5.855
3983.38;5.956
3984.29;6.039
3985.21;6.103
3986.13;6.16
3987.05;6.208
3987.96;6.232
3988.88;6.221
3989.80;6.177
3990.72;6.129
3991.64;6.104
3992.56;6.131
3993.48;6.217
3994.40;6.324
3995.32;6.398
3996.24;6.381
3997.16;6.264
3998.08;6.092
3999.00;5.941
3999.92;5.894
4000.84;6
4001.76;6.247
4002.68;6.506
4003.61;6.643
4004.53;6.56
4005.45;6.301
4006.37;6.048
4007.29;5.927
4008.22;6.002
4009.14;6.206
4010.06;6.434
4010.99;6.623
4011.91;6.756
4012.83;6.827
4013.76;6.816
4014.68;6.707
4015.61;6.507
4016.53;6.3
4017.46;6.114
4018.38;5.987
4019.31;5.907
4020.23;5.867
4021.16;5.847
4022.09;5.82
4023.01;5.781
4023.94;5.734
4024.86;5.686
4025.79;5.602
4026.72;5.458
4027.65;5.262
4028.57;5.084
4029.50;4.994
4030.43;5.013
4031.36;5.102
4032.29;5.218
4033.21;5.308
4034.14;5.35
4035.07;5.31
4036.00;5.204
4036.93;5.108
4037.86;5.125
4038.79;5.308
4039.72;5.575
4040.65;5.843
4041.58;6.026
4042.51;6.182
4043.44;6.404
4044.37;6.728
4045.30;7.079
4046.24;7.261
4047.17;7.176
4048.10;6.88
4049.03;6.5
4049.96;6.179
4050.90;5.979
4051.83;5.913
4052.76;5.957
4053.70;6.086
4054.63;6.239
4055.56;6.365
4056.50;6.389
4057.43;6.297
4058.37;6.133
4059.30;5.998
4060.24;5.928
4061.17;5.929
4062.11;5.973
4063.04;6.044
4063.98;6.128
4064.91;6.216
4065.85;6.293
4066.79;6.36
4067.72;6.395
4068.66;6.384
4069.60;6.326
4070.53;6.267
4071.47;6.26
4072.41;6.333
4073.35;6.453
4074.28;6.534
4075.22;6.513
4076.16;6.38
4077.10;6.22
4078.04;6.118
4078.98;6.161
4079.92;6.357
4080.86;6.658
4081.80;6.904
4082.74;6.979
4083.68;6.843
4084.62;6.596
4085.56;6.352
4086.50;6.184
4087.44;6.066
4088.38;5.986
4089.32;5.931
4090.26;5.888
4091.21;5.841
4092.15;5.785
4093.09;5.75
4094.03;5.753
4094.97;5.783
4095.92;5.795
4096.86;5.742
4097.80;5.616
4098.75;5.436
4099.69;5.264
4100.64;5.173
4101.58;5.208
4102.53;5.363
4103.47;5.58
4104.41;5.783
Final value 1.1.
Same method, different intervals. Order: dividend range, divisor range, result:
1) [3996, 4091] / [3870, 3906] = 1.11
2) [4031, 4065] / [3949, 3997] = 1.06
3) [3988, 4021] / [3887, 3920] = 1.09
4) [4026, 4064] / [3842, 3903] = 1.03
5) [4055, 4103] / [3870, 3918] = 1.09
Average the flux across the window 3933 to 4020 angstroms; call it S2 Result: 6.07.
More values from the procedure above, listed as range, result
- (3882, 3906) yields 5.73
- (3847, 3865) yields 6.5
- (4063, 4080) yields 6.31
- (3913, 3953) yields 6.41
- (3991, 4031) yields 6.07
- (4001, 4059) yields 6.03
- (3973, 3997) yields 6.09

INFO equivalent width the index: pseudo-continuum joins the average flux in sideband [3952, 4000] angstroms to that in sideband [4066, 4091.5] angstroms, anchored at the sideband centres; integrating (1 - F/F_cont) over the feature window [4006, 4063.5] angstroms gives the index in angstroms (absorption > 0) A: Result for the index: 1.4 angstroms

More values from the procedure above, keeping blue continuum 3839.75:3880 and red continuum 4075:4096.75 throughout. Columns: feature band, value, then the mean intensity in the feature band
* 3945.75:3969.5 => 1.6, 5.92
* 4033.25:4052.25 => 0.6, 6.04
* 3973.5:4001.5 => 1.0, 6.09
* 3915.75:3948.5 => 0.1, 6.37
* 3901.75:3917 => -0.2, 6.5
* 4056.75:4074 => 0.0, 6.21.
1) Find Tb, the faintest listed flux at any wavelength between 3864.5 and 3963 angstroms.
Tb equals 5.286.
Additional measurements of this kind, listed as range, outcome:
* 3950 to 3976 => 4.829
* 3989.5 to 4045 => 4.994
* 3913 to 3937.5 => 5.758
